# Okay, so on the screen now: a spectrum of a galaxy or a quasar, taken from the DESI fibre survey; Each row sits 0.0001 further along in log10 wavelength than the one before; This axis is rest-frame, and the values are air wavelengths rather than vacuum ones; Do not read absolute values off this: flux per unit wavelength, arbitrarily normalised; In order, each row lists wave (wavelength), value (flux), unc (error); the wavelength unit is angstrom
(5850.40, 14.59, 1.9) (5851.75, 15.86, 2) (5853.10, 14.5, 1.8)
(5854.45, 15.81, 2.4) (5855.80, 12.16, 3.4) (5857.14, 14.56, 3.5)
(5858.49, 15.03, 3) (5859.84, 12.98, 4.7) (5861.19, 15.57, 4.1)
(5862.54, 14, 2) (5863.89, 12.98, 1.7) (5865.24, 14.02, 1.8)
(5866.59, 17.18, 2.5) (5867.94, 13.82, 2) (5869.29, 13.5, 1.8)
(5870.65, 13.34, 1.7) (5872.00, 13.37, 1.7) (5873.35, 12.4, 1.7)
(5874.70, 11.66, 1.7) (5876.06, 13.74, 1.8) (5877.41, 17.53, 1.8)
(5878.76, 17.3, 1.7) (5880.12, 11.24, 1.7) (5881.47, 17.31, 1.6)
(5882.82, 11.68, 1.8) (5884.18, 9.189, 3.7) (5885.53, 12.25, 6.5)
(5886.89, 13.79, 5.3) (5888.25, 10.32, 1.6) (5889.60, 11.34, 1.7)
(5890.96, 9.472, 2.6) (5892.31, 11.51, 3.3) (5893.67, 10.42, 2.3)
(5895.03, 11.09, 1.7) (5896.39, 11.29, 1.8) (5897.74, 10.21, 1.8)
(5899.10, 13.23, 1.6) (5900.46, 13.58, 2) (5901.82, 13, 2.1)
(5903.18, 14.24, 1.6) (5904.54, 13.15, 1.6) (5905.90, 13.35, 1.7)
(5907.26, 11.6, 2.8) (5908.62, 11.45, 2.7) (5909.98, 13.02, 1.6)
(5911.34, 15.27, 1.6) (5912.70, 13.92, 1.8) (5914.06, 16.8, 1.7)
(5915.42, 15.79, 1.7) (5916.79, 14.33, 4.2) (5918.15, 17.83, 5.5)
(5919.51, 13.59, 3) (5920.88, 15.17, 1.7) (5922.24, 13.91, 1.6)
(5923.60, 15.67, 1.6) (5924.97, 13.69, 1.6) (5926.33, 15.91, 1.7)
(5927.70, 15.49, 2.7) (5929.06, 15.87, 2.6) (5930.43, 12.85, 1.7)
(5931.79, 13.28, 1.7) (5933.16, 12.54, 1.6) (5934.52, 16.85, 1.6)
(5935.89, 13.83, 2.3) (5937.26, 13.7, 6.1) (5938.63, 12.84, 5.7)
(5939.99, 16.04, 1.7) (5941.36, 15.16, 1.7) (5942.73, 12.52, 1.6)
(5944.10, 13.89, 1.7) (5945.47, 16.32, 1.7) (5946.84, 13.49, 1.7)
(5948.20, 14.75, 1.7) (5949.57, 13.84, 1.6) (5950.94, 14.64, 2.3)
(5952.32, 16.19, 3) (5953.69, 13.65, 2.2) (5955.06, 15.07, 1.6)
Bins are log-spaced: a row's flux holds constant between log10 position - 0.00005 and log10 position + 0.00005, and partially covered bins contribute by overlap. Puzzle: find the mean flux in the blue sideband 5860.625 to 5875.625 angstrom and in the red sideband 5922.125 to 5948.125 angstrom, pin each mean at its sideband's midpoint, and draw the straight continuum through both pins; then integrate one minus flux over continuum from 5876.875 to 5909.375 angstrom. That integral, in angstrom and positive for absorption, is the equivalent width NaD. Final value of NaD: 3.62 angstrom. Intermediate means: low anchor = 13.8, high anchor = 14.4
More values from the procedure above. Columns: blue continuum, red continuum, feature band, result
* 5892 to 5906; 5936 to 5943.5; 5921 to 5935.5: -1.17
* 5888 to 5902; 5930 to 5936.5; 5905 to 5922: -2.28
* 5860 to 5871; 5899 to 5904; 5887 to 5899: 2.39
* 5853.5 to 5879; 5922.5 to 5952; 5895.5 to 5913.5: 1.84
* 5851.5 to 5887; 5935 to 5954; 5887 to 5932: 2.50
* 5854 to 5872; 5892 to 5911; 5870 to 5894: 1.04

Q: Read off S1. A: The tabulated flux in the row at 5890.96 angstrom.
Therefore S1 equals 9.472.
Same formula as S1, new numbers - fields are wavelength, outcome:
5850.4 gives 14.59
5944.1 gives 13.89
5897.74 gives 10.21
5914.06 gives 16.8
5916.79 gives 14.33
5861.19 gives 15.57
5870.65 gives 13.34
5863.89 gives 12.98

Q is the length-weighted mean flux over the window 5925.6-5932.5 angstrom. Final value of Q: 14.7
